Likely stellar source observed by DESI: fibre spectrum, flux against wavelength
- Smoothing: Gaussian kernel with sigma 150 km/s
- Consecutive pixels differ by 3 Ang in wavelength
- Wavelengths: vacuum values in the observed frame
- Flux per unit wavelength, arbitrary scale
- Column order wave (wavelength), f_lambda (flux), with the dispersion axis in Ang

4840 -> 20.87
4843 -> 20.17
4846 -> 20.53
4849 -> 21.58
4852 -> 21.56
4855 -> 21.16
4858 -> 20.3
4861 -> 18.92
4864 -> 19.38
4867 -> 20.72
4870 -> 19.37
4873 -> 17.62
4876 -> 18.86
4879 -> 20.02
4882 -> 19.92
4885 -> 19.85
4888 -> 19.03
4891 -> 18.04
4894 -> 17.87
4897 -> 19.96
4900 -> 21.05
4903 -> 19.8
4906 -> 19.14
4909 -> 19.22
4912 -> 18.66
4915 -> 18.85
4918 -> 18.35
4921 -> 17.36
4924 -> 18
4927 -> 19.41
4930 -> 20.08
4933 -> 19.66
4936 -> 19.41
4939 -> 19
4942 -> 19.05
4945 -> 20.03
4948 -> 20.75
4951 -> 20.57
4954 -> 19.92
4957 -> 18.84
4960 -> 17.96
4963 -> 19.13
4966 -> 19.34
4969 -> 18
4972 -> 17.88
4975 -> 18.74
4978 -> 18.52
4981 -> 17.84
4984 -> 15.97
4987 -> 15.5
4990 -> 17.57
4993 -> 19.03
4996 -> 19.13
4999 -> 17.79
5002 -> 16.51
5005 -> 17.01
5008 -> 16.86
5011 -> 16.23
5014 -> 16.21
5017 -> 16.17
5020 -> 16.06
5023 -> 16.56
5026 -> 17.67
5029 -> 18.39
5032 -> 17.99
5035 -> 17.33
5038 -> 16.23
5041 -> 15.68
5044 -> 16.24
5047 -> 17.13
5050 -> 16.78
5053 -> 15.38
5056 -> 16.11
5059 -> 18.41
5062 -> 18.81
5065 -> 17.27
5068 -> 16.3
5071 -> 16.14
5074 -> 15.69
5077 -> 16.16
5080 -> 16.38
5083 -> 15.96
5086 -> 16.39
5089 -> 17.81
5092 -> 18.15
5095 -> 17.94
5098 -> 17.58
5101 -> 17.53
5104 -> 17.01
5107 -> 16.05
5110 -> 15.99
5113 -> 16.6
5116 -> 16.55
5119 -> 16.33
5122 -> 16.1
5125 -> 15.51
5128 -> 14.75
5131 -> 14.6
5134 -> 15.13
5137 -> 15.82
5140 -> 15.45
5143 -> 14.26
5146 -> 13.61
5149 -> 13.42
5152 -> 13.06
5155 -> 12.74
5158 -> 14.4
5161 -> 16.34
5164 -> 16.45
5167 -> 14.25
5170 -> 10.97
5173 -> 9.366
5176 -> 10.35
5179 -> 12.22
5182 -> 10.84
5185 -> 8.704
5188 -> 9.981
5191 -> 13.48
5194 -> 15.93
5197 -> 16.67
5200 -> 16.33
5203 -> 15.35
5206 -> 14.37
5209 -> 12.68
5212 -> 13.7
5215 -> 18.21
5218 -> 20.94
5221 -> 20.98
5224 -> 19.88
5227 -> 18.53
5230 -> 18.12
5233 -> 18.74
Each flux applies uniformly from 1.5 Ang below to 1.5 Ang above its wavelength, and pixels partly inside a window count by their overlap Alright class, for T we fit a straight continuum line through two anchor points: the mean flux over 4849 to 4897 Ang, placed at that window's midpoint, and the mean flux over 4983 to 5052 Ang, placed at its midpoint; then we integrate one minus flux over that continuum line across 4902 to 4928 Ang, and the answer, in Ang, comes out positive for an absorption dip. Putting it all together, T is 0.1 Ang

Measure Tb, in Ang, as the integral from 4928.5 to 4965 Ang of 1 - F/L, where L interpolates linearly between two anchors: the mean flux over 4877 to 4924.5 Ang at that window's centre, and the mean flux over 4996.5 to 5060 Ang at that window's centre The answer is -2.5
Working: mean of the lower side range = 19.1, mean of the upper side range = 16.8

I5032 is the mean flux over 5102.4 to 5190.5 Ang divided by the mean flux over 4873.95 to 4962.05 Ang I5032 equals 0.73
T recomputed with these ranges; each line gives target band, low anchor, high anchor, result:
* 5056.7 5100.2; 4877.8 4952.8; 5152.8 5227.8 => -1.6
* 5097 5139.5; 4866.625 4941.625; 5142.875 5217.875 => -3.4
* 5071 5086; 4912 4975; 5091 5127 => 0.9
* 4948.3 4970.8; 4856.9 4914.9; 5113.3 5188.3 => -1.8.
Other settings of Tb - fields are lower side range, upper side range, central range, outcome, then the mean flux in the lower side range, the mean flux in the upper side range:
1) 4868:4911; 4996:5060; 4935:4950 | -1.10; 19.3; 16.8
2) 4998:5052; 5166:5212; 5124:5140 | -1.13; 16.8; 12.8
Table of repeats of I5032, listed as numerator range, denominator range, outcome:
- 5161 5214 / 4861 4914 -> 0.68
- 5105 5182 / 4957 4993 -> 0.80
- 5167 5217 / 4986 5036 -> 0.77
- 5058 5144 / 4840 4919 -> 0.84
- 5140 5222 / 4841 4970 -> 0.72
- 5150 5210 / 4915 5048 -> 0.74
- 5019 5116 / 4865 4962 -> 0.88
